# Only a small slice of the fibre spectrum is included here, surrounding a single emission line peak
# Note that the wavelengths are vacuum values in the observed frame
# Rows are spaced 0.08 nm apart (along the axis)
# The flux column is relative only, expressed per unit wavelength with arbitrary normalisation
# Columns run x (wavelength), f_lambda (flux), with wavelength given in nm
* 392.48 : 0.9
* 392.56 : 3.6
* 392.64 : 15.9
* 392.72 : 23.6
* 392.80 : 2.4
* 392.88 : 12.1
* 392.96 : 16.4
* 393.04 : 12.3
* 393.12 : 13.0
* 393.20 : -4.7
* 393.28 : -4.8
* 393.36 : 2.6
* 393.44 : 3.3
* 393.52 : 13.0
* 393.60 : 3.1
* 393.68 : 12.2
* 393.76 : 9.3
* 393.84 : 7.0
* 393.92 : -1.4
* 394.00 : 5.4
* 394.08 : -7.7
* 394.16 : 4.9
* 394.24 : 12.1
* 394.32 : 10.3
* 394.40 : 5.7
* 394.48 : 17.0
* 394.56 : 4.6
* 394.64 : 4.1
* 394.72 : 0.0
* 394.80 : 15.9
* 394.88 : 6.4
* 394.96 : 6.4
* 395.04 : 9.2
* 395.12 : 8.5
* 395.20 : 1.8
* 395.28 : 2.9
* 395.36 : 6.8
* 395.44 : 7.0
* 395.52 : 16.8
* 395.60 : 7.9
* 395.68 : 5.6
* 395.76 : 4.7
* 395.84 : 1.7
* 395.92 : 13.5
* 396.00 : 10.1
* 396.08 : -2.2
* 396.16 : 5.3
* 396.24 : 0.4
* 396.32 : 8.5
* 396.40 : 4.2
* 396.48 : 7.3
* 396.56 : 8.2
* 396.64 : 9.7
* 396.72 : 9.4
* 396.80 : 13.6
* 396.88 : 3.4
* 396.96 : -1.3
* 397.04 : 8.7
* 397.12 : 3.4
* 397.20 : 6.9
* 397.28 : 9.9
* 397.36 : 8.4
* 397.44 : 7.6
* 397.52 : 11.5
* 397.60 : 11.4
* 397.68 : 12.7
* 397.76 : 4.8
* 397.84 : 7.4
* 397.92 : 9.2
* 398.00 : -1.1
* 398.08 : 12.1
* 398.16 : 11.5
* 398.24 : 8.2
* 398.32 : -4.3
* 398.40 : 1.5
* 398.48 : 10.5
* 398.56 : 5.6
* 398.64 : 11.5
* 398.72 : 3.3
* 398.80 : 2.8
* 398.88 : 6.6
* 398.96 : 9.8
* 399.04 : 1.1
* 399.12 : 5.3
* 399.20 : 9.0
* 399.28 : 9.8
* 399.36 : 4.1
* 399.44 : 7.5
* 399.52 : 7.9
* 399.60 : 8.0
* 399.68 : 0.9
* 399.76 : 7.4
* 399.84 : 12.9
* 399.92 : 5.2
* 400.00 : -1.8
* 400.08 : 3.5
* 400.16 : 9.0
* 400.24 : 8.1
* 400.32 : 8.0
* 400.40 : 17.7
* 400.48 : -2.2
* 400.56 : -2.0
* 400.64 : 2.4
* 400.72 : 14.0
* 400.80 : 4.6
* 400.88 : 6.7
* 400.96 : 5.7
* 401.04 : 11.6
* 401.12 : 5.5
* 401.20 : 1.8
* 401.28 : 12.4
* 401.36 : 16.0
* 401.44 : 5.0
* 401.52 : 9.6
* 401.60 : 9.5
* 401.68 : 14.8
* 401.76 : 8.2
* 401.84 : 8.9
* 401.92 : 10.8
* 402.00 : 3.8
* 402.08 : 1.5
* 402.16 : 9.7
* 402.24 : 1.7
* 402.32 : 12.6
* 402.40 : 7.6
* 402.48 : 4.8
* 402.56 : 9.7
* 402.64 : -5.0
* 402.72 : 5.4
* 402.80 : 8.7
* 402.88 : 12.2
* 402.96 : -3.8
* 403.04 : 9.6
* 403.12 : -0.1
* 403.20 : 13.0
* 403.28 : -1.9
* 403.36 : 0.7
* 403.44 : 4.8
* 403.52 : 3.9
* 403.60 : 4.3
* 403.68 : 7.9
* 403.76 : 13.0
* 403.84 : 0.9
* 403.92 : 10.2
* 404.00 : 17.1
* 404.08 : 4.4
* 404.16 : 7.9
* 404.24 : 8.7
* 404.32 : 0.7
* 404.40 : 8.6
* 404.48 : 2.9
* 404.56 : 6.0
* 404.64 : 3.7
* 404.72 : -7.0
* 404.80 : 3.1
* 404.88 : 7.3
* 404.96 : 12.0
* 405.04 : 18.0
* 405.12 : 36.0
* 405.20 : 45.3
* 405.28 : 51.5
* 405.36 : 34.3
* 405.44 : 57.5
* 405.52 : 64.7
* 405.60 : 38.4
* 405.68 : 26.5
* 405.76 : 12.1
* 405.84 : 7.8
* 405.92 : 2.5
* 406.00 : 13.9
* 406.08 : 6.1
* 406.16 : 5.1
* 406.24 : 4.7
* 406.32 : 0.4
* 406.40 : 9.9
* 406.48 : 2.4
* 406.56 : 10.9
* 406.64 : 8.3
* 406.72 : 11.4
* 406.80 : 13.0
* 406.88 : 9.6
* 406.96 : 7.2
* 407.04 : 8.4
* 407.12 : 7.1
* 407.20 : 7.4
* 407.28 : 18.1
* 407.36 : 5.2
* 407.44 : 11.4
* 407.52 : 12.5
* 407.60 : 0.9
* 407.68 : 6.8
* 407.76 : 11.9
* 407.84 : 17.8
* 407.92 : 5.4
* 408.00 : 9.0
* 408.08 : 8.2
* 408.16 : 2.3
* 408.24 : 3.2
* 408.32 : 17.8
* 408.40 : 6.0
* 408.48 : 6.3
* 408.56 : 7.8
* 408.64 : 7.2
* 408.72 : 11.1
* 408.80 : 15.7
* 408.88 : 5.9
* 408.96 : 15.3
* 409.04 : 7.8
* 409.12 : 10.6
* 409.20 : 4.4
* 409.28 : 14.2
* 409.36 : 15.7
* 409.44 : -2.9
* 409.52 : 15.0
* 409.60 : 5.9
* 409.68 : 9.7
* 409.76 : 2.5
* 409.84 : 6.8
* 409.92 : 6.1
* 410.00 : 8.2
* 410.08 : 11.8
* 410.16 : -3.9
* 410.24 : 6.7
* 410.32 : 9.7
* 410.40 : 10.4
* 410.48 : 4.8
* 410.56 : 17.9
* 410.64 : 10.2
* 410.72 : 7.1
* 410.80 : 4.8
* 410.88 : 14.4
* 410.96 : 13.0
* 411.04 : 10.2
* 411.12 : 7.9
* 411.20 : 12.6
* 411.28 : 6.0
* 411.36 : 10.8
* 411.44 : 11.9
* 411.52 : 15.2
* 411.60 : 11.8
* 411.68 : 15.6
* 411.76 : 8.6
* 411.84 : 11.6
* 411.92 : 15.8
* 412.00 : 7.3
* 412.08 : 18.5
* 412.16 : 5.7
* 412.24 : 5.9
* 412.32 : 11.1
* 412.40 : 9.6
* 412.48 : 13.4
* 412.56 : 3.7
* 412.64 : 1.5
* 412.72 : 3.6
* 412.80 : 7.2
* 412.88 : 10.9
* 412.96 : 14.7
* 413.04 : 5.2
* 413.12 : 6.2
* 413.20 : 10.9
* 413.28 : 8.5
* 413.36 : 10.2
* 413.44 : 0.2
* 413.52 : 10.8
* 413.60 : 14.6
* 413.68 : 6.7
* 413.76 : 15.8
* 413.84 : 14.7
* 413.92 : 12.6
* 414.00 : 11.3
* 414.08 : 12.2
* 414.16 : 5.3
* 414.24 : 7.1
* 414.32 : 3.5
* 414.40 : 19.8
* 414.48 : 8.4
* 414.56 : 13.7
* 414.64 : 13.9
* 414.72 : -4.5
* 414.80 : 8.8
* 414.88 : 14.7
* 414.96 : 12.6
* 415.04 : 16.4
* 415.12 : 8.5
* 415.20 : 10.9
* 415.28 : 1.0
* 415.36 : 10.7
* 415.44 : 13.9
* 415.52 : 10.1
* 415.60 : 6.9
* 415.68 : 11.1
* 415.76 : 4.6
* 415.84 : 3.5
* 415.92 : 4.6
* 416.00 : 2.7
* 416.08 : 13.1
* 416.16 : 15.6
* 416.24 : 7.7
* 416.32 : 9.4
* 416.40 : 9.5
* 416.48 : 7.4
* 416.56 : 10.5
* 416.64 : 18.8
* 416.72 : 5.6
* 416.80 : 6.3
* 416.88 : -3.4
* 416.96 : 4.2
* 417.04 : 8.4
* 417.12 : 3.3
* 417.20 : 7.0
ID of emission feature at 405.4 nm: [O II] 3727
